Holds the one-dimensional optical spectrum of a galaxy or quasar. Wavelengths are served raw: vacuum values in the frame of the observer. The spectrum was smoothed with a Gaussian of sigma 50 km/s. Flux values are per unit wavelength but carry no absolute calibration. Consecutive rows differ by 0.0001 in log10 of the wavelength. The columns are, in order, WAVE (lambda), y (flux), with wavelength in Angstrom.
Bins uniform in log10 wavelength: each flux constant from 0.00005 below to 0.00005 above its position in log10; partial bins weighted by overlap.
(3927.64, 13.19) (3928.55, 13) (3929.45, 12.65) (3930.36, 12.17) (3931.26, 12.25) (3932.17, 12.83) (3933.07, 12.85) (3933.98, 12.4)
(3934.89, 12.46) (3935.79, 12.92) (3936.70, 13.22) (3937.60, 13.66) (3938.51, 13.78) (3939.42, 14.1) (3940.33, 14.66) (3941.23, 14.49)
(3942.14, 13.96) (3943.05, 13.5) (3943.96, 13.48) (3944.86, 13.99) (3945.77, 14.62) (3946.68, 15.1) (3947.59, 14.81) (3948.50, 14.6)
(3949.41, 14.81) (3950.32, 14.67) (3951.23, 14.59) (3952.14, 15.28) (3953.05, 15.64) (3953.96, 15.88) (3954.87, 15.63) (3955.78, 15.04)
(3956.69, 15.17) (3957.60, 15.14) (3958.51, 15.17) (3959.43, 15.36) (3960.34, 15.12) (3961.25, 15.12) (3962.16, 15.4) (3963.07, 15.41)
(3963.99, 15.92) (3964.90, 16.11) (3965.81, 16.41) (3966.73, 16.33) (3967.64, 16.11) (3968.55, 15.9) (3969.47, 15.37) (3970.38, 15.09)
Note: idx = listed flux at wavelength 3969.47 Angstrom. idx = 15.37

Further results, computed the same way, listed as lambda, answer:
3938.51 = 13.78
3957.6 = 15.14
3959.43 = 15.36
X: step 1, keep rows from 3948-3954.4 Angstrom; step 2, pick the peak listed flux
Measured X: 15.88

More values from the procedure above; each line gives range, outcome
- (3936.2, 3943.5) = 14.66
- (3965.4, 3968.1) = 16.41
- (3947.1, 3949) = 14.81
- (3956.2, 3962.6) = 15.4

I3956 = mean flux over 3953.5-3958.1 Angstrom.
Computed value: 15.4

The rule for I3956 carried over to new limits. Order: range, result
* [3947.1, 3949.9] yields 14.7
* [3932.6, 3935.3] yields 12.6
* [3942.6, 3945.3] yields 13.7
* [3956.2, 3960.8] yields 15.2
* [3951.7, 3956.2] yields 15.5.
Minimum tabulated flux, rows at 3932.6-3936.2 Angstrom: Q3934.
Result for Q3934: 12.4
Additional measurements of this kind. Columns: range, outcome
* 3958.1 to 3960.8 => 15.12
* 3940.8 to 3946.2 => 13.48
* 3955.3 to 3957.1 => 15.04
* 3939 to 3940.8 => 14.1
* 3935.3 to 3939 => 12.92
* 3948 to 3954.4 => 14.59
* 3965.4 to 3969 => 15.9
